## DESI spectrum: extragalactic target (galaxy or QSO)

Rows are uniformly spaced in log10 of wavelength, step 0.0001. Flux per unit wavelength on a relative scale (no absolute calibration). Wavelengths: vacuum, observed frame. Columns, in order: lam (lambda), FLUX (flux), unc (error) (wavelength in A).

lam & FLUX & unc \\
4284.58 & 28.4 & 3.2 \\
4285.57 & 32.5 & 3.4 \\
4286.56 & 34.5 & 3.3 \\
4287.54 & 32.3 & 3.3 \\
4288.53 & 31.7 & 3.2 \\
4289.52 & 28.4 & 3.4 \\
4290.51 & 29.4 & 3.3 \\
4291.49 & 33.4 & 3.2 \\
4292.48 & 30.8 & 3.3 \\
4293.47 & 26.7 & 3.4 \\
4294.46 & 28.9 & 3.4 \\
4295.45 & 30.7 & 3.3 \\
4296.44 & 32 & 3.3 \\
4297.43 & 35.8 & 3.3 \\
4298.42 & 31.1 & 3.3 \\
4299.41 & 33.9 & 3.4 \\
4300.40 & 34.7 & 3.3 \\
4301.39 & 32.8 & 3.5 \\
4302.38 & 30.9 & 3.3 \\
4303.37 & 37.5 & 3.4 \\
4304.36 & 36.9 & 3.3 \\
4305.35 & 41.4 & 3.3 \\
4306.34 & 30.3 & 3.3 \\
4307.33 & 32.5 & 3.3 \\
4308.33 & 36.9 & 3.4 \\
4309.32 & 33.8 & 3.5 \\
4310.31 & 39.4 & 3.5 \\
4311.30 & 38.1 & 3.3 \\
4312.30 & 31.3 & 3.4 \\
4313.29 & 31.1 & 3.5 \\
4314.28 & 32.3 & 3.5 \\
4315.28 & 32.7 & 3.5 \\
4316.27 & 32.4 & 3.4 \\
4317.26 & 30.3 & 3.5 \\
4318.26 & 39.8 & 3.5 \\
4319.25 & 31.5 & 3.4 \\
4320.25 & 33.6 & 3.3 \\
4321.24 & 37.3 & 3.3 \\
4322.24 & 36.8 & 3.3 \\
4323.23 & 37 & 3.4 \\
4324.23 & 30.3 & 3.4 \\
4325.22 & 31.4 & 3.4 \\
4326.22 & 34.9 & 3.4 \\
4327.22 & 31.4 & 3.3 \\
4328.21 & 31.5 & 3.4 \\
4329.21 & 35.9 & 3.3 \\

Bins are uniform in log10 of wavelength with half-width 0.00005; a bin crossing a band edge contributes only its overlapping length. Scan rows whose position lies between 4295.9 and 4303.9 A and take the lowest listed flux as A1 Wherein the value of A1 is 30.9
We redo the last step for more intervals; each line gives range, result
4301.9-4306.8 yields 30.3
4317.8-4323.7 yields 31.5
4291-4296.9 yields 26.7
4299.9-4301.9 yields 32.8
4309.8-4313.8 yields 31.1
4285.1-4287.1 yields 32.5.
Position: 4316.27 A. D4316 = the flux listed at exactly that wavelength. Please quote 32.4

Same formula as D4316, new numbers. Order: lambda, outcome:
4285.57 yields 32.5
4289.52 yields 28.4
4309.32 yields 33.8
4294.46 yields 28.9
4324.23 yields 30.3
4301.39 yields 32.8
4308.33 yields 36.9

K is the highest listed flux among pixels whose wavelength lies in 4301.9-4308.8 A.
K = 41.4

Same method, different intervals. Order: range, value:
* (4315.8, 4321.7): 39.8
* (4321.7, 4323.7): 37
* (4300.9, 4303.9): 37.5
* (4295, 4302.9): 35.8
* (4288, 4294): 33.4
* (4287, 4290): 32.3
